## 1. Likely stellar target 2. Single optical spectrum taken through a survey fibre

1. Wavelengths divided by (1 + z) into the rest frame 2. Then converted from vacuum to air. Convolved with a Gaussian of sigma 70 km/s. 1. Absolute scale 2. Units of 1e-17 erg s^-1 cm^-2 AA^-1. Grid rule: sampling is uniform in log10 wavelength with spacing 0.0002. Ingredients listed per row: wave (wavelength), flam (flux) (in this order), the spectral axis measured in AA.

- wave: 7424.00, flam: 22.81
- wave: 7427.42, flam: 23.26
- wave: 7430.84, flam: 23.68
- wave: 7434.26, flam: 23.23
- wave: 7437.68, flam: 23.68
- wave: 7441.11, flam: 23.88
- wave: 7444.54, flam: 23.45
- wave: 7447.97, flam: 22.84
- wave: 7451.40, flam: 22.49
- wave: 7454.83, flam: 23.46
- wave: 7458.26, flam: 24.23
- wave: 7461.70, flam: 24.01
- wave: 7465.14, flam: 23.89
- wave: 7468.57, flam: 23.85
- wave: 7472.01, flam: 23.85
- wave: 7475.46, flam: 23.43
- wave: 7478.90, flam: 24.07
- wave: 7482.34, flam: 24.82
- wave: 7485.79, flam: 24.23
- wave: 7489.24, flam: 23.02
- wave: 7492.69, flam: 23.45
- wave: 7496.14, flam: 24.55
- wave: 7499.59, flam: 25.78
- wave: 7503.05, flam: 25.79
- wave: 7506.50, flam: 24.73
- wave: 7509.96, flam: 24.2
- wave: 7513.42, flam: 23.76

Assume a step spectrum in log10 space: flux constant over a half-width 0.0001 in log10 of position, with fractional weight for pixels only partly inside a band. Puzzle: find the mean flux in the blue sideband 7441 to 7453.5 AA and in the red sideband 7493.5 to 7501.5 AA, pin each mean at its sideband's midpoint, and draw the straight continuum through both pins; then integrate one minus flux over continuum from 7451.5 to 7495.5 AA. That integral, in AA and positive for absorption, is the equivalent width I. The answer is 0.4 AA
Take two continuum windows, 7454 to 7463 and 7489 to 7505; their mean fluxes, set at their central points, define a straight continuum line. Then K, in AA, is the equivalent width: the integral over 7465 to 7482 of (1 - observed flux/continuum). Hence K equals 0.2 AA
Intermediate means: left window 23.9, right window 24.7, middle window 23.9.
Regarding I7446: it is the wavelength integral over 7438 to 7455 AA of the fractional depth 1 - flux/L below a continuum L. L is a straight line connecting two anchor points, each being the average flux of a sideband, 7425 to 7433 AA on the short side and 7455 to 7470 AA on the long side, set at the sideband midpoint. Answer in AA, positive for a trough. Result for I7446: 0.3 AA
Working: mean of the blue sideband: 23.4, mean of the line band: 23.2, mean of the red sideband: 24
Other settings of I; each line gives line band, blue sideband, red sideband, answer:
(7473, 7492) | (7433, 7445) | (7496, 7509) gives 0.6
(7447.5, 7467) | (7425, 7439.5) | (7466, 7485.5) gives 0.2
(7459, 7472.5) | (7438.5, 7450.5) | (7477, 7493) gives -0.2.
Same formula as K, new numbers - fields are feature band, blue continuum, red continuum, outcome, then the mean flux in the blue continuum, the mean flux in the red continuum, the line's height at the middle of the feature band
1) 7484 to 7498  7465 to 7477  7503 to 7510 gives 0.3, 23.7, 24.9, 24.4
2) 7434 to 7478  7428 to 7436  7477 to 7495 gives 0.2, 23.5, 23.9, 23.7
